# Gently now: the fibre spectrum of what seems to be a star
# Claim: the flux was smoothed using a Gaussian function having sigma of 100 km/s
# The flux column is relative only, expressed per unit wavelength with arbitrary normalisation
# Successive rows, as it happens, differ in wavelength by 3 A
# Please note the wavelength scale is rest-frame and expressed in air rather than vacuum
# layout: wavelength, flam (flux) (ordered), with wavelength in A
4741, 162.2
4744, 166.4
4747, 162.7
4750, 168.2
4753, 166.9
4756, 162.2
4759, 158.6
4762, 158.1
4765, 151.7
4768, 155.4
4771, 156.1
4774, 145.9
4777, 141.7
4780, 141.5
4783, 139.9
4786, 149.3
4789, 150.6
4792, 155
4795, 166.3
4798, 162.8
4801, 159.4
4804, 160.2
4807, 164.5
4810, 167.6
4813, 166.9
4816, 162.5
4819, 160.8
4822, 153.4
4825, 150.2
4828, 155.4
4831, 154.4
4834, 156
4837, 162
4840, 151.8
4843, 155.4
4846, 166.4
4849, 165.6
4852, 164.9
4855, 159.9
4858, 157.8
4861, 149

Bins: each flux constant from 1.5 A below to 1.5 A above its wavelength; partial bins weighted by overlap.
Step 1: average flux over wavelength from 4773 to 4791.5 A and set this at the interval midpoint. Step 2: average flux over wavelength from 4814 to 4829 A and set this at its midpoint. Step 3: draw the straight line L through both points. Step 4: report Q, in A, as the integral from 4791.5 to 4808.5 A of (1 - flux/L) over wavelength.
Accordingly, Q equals -1.3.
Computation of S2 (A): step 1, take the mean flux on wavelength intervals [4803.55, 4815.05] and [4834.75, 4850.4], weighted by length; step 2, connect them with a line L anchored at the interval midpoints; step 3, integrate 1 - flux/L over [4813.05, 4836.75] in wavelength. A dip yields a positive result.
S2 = 0.8 A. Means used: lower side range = 165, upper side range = 160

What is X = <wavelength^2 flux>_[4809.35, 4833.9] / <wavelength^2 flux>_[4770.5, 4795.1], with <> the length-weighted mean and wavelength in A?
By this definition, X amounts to 1.09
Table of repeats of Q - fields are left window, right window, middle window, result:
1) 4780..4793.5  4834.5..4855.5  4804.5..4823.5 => -1.1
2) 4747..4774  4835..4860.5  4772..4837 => 1.6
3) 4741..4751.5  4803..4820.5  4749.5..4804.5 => 3.2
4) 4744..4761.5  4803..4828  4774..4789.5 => 1.7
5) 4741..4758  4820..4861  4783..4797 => 0.7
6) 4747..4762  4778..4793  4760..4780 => 0.5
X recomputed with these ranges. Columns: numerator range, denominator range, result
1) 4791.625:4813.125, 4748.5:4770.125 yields 1.04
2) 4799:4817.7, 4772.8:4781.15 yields 1.16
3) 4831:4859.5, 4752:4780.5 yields 1.07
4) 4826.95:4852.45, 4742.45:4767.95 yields 1.02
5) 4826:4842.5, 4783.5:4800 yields 1.02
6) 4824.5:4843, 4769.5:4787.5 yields 1.09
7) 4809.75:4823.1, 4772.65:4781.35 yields 1.15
